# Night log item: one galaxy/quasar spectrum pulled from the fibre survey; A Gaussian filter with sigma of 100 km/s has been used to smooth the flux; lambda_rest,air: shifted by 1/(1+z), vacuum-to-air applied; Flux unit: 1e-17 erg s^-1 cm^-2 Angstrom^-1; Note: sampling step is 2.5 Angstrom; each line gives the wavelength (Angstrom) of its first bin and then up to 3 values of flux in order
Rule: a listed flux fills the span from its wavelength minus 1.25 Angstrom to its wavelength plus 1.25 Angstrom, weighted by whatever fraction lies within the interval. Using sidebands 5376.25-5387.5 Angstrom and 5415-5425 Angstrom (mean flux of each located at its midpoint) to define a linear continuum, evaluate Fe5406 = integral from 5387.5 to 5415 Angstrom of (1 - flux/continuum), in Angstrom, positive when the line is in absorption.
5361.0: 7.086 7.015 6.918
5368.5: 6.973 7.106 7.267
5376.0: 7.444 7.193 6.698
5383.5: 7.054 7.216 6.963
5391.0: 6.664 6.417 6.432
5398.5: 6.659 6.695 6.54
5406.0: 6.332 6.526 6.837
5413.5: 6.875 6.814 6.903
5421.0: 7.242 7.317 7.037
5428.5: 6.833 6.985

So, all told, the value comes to 1.7 Angstrom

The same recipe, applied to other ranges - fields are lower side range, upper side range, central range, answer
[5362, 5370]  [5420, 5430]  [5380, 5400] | 0.8 Angstrom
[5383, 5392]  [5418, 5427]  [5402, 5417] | 0.9 Angstrom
